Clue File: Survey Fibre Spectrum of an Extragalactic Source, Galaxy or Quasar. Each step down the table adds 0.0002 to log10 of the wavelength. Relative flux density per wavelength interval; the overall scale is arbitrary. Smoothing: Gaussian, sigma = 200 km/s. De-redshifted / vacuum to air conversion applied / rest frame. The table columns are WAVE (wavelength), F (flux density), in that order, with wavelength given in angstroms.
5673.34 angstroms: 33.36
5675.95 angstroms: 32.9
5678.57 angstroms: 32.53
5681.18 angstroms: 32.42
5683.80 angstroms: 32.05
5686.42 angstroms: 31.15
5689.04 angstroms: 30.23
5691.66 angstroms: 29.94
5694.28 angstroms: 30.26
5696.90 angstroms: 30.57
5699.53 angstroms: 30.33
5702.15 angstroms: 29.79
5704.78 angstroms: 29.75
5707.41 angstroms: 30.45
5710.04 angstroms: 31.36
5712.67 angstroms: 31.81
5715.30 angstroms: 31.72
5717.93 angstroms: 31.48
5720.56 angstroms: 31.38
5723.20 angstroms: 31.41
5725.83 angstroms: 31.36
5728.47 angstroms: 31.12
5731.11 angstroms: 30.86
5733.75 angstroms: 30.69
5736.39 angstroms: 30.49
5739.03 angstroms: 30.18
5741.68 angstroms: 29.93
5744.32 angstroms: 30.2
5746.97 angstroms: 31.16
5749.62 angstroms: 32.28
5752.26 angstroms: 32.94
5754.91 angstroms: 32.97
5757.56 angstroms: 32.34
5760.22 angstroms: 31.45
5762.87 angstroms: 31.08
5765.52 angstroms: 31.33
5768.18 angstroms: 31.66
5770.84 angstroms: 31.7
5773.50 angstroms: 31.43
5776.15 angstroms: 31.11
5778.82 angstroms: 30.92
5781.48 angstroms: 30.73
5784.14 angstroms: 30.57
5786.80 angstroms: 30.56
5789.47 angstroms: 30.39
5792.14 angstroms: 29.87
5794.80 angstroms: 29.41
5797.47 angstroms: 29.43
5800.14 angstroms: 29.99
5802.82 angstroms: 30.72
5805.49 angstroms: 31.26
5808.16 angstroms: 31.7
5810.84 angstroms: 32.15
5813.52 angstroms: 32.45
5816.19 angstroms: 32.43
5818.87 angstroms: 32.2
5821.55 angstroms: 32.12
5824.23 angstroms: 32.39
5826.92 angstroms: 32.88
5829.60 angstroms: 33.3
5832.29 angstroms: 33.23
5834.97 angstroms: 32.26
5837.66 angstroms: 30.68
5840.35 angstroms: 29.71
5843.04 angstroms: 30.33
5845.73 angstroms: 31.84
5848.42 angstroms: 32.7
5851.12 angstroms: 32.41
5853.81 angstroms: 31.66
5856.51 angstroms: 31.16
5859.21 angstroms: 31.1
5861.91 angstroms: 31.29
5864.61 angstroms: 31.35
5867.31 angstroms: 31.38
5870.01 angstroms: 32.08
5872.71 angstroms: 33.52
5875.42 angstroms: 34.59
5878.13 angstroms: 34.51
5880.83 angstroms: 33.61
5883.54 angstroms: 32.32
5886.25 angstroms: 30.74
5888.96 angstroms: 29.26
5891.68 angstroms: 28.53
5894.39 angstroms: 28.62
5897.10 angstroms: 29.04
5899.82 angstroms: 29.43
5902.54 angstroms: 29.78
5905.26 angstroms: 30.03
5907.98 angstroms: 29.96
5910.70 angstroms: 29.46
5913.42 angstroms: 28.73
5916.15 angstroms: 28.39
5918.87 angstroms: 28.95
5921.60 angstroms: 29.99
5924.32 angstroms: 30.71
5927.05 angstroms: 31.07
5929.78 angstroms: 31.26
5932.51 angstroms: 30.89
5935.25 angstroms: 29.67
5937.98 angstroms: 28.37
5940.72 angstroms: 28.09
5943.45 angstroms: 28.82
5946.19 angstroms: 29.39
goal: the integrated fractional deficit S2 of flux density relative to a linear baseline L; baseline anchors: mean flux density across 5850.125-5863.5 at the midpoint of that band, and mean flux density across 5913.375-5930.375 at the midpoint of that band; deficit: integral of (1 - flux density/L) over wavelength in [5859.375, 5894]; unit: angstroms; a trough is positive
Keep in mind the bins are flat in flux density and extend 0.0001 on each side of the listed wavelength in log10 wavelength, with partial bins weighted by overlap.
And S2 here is -0.9 angstroms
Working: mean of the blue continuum 31.5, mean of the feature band 31.8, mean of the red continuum 29.9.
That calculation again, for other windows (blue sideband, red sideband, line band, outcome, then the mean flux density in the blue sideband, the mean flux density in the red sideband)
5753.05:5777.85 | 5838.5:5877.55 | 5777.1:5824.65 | 1.0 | 31.7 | 31.8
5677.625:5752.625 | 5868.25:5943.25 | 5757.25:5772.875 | -0.4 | 31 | 30.4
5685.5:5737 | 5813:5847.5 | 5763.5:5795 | 0.6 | 30.8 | 32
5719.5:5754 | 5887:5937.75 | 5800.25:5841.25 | -2.1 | 31.1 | 29.6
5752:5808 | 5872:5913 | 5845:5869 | -0.6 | 31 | 30.8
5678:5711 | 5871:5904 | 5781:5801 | 0.6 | 30.8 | 31.2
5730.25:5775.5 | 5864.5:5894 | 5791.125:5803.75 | 0.7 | 31.3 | 31.9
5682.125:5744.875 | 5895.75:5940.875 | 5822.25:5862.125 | -2.3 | 30.8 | 29.7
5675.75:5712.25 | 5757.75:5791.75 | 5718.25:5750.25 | 0.1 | 30.9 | 31.1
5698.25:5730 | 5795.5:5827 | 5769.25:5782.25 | 0.1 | 31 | 31.5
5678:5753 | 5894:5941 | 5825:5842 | -1.0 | 31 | 29.6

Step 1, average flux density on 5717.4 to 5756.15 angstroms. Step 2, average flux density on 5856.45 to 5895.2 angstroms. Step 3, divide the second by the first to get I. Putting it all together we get 1.01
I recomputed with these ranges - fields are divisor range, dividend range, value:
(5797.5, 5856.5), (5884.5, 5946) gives 0.93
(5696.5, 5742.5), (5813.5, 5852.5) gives 1.04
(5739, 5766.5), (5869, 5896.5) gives 1.01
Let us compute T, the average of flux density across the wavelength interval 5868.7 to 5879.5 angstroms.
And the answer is 33.7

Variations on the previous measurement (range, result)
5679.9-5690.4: 31.4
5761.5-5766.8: 31.3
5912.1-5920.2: 28.7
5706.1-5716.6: 31.3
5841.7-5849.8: 31.6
